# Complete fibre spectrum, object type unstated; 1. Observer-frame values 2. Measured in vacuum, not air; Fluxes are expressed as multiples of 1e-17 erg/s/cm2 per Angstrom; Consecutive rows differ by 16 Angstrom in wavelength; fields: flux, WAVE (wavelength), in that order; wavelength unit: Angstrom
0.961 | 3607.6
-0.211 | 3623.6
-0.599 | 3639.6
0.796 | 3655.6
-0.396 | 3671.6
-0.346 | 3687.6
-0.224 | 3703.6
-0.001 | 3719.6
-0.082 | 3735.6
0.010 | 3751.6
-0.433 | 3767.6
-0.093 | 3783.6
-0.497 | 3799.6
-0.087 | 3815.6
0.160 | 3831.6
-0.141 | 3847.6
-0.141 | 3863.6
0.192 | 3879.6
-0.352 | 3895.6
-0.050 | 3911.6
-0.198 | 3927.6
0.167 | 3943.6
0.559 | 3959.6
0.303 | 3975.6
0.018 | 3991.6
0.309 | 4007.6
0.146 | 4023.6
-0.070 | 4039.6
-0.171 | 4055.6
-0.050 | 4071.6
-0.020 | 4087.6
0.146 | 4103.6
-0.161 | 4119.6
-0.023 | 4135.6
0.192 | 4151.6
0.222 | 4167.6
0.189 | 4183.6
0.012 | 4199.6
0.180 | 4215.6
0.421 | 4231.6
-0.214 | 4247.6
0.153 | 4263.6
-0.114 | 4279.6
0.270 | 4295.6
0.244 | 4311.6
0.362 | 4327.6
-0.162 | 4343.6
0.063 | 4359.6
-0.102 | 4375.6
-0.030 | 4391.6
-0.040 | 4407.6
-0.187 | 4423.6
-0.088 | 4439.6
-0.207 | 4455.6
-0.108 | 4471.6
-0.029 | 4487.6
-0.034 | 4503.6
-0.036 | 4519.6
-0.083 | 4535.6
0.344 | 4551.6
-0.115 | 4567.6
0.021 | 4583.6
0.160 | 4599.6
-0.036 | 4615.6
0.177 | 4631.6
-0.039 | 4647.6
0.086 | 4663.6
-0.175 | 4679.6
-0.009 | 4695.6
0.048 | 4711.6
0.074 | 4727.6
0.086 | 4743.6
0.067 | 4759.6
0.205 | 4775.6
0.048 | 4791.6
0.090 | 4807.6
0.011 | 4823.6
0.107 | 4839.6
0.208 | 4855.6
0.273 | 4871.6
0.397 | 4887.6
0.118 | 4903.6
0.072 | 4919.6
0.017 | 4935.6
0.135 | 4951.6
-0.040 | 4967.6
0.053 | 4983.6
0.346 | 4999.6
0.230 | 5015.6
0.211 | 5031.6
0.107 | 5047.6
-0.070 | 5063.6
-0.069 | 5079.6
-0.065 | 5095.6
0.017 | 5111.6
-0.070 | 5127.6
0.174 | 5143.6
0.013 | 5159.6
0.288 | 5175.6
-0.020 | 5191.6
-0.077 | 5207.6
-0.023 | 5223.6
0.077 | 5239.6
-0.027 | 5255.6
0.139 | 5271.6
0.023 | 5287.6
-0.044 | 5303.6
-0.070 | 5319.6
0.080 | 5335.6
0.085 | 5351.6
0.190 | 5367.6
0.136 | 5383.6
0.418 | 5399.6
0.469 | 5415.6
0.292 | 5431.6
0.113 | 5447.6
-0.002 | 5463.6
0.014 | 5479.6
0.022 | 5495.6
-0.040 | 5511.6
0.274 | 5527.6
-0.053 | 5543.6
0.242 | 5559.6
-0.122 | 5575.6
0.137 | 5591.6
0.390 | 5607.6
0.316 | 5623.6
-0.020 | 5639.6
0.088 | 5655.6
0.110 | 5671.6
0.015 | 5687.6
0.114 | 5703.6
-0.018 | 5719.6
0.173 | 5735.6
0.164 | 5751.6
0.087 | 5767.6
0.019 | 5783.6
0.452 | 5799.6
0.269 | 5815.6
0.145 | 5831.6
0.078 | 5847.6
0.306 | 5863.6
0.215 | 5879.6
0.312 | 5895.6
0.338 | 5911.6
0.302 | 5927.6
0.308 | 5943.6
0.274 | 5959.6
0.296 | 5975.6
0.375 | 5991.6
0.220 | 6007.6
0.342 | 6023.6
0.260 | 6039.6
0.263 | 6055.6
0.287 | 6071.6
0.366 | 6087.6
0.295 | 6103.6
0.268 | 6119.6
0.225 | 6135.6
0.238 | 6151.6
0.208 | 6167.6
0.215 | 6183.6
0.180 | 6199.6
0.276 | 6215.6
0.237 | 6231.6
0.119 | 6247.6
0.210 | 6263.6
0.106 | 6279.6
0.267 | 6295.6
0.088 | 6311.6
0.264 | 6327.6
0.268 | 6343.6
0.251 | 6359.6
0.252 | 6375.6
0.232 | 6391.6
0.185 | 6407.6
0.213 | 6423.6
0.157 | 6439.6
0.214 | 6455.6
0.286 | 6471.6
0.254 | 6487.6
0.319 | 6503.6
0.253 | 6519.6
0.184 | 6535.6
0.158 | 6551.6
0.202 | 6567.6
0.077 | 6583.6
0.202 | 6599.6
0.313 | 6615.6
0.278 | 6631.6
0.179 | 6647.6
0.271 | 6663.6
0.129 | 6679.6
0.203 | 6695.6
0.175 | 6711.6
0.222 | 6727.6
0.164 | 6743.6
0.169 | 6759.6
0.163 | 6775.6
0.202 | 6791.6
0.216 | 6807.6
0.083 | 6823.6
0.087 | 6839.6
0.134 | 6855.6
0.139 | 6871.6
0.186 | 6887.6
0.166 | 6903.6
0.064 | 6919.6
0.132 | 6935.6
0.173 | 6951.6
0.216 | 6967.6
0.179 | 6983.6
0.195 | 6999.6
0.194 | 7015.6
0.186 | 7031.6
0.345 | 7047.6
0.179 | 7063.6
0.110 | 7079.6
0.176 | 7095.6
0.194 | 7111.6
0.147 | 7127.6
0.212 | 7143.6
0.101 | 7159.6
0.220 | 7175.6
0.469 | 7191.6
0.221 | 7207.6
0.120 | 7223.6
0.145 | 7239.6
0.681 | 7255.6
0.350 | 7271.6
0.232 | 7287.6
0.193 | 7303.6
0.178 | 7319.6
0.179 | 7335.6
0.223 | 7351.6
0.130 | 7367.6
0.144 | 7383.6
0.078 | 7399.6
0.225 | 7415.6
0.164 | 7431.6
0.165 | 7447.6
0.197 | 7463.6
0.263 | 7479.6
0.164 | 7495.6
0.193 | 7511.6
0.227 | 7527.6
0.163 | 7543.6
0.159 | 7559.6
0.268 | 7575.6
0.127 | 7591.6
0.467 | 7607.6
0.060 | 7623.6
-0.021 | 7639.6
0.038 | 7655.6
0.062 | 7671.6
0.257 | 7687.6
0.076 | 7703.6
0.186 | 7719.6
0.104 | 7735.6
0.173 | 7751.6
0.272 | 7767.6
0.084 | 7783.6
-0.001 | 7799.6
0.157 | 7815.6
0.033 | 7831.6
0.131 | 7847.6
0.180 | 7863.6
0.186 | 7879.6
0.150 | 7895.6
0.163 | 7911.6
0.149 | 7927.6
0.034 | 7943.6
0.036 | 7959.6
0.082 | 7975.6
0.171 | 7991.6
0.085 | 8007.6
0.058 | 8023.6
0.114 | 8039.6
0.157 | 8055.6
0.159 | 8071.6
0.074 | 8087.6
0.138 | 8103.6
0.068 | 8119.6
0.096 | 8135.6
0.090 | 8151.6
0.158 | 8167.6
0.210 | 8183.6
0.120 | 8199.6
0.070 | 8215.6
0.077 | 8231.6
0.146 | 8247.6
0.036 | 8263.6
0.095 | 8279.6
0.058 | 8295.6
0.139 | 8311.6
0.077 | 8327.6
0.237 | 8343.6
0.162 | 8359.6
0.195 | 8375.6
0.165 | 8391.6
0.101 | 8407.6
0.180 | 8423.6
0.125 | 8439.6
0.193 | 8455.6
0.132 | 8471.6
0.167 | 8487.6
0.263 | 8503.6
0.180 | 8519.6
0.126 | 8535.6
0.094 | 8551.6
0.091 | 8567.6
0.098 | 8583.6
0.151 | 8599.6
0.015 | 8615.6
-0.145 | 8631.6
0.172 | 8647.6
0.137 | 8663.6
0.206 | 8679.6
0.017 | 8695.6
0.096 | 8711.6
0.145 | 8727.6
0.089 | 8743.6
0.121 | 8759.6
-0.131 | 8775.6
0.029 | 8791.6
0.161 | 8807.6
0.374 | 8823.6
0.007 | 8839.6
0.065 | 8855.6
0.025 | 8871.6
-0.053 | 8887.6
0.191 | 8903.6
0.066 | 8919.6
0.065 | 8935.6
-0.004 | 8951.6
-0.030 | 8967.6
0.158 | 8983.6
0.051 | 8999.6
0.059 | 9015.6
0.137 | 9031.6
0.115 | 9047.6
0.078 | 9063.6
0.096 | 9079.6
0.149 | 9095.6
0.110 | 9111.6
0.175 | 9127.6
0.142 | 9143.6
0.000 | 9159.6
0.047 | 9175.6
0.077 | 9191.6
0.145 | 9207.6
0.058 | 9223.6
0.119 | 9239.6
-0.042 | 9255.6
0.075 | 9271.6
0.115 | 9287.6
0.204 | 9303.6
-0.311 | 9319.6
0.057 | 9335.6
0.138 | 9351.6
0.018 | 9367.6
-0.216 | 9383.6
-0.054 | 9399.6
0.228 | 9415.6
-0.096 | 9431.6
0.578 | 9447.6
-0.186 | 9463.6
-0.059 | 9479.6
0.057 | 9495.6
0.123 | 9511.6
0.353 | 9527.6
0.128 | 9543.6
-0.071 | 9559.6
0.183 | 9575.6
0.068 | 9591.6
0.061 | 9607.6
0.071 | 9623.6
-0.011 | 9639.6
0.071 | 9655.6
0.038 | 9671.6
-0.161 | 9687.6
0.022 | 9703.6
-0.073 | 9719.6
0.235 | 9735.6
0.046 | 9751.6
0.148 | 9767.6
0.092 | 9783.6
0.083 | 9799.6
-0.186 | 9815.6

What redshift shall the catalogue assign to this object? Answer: 0.45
